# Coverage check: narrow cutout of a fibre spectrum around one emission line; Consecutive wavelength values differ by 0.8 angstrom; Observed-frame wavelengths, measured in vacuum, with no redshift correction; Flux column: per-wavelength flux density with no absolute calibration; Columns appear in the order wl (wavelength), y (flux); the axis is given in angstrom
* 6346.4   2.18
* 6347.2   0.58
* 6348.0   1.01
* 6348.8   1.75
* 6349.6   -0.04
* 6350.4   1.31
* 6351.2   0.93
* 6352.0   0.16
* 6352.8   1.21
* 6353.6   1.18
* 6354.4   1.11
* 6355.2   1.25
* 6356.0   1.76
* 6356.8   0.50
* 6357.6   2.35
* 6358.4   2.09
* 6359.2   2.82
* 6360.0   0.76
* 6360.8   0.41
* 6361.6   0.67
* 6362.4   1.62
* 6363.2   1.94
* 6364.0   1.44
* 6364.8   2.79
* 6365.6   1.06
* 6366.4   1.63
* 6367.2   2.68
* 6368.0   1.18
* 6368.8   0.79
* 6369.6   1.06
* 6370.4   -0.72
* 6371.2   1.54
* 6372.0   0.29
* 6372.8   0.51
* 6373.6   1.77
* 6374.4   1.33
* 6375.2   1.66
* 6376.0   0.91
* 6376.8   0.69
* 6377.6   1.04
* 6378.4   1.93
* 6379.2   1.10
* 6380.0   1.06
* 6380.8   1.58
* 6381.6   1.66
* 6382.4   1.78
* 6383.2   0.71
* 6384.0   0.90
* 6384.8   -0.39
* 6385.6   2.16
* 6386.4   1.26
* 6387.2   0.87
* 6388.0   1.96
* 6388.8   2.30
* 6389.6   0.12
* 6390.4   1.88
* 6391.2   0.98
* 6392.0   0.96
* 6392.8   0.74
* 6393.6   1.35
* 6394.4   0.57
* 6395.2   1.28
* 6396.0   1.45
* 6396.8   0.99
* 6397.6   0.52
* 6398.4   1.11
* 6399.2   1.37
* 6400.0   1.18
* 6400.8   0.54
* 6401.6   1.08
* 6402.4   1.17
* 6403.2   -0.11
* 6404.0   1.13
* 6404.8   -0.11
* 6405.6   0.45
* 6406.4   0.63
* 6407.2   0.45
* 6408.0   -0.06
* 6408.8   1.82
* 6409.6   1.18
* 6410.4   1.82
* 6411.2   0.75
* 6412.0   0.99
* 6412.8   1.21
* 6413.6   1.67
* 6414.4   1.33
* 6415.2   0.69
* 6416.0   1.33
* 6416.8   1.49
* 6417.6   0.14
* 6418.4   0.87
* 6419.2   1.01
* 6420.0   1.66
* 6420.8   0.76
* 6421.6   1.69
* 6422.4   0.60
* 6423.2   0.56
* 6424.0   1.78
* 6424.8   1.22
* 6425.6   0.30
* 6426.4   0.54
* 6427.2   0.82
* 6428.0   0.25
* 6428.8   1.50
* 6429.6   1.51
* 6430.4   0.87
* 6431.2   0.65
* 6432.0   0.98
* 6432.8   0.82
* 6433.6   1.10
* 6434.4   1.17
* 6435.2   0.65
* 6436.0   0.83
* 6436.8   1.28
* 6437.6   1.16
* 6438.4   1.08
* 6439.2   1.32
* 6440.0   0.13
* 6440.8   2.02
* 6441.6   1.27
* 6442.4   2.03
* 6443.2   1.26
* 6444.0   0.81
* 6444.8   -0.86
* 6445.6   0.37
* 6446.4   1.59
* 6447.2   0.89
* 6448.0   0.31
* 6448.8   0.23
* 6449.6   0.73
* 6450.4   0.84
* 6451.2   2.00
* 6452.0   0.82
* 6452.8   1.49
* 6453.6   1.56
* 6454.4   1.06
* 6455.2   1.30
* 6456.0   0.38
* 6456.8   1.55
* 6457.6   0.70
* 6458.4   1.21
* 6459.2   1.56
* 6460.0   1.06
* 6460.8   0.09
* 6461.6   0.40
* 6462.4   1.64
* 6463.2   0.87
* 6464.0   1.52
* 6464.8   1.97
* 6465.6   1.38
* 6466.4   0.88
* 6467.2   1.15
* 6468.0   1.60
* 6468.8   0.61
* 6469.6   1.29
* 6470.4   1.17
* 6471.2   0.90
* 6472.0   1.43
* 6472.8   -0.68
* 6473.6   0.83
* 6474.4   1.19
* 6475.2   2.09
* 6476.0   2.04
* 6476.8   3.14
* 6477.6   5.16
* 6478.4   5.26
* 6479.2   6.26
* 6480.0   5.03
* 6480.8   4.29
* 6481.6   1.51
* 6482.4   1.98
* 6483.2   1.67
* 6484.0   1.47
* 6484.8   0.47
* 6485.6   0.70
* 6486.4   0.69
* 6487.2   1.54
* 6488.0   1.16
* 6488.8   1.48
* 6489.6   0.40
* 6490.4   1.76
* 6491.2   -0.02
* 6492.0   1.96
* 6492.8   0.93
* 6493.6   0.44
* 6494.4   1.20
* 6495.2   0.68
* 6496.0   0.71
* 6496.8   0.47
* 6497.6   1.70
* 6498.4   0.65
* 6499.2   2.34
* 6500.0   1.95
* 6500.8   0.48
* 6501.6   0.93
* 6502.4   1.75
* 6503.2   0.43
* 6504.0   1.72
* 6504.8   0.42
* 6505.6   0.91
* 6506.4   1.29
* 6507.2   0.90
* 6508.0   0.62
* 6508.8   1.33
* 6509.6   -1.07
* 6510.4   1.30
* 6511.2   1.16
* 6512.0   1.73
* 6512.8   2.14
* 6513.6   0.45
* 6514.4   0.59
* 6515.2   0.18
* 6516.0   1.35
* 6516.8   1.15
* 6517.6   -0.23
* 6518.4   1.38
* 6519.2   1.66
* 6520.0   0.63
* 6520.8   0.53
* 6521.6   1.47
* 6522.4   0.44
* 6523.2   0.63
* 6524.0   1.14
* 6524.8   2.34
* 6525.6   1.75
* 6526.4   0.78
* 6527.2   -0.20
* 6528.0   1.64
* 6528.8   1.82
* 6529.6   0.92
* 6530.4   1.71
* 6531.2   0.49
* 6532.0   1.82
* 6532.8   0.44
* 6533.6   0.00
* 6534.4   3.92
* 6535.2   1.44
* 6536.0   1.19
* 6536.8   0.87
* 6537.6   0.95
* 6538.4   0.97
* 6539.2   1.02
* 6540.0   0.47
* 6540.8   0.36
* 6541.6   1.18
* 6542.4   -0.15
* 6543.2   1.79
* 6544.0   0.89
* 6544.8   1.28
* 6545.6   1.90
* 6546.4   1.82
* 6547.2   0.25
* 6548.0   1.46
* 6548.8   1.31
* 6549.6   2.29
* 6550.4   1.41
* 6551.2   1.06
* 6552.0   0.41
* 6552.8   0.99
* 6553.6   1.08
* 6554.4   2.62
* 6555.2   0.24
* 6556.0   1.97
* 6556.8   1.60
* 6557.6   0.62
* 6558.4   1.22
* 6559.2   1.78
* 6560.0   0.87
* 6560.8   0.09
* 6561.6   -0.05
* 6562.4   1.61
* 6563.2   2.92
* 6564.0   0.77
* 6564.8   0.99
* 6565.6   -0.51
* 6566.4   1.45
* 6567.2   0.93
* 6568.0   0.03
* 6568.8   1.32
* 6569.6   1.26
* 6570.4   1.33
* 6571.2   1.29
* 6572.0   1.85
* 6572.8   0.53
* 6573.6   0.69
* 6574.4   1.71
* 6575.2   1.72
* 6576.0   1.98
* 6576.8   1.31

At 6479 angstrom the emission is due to H-beta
